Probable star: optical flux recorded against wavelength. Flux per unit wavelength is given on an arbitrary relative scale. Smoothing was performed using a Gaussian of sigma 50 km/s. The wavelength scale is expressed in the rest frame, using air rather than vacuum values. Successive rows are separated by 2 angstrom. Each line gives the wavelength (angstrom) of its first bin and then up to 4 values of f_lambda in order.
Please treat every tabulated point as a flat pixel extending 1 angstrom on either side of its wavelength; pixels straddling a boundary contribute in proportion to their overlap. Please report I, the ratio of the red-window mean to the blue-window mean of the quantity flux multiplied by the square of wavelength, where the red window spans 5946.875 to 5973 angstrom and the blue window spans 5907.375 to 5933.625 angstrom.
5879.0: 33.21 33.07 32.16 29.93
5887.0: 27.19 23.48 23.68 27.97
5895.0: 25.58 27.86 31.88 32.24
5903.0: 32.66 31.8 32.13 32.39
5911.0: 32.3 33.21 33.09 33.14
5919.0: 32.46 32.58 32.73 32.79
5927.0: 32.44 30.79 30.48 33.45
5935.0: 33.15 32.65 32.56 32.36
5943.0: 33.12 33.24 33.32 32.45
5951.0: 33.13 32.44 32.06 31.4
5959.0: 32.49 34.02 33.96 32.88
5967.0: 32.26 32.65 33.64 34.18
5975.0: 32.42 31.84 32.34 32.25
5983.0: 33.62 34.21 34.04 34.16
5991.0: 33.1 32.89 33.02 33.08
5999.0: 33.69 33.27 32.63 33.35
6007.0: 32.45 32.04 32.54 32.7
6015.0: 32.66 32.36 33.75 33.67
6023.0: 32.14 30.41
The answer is 1.03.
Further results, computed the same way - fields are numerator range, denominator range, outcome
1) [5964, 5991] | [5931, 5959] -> 1.03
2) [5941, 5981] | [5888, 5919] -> 1.10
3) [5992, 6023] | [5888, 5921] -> 1.12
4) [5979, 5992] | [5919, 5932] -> 1.07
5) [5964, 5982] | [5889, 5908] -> 1.15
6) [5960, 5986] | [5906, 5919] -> 1.03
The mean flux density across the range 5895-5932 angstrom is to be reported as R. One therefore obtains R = 31.9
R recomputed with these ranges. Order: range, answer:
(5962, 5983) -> 32.9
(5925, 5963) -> 32.6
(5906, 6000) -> 32.8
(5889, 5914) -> 30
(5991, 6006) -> 33.1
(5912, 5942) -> 32.5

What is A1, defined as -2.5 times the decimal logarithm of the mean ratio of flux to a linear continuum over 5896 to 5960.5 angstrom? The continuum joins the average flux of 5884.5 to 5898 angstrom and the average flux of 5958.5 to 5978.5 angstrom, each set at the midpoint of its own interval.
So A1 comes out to -0.100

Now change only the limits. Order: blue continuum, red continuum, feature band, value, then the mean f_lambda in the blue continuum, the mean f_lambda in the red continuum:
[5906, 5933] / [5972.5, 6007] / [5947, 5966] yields 0.000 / 32.4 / 33.1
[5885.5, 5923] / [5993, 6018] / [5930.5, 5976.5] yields -0.042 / 30.4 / 32.8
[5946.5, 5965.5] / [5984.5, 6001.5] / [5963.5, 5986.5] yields 0.006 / 32.8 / 33.5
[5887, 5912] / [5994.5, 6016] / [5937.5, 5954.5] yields -0.064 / 29.4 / 32.9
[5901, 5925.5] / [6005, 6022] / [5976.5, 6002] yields -0.015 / 32.6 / 32.8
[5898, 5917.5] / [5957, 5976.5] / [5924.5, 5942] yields 0.014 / 32.5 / 33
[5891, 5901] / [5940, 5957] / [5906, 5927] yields -0.093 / 28.2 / 32.7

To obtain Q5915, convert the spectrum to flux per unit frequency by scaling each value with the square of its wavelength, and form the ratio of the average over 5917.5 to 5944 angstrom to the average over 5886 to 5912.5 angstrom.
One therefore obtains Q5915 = 1.1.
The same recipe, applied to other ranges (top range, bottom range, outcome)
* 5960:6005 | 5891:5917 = 1.10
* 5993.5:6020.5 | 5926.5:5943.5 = 1.04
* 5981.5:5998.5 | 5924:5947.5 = 1.05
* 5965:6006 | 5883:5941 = 1.10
